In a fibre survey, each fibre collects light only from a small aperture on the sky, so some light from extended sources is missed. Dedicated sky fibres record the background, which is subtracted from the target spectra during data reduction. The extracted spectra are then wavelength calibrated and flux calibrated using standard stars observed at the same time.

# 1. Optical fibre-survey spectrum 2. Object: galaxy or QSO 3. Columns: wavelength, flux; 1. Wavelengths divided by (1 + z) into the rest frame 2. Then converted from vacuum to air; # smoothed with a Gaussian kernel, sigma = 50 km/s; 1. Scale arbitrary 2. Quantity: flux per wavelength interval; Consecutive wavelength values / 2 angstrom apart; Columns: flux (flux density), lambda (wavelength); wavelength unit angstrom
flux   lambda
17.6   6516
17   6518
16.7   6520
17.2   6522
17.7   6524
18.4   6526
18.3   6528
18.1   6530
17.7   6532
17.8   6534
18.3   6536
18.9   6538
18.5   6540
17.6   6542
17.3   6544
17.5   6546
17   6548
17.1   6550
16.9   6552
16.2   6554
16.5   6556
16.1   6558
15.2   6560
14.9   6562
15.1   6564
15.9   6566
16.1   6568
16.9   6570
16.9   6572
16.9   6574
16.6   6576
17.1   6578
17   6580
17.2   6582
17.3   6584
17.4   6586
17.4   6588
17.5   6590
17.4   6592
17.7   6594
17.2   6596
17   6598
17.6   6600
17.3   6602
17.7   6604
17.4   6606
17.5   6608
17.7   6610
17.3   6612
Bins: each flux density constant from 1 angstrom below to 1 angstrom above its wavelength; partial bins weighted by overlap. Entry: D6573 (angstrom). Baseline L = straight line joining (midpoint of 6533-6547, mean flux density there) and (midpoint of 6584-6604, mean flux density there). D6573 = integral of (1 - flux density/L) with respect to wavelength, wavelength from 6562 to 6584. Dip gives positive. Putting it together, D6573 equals 1.4 angstrom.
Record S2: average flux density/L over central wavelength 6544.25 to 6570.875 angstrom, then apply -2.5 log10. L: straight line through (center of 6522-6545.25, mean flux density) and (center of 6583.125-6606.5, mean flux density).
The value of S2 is 0.10 mag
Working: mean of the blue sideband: 18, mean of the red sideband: 17.4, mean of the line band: 16.3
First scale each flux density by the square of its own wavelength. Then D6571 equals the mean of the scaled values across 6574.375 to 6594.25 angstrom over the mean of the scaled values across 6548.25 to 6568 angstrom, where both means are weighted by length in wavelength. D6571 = 1.08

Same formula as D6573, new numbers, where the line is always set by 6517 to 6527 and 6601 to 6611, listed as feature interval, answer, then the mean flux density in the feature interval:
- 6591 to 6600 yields 0.1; 17.4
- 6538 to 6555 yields 0.1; 17.4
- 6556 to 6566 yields 1.1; 15.5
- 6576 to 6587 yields 0.2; 17.1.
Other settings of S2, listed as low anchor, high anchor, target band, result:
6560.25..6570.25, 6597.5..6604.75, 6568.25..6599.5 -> -0.038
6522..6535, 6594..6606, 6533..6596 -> 0.043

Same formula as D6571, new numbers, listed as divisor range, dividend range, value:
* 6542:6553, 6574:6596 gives 1.01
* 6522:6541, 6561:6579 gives 0.91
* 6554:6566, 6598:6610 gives 1.13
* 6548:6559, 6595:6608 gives 1.06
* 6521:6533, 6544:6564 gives 0.92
